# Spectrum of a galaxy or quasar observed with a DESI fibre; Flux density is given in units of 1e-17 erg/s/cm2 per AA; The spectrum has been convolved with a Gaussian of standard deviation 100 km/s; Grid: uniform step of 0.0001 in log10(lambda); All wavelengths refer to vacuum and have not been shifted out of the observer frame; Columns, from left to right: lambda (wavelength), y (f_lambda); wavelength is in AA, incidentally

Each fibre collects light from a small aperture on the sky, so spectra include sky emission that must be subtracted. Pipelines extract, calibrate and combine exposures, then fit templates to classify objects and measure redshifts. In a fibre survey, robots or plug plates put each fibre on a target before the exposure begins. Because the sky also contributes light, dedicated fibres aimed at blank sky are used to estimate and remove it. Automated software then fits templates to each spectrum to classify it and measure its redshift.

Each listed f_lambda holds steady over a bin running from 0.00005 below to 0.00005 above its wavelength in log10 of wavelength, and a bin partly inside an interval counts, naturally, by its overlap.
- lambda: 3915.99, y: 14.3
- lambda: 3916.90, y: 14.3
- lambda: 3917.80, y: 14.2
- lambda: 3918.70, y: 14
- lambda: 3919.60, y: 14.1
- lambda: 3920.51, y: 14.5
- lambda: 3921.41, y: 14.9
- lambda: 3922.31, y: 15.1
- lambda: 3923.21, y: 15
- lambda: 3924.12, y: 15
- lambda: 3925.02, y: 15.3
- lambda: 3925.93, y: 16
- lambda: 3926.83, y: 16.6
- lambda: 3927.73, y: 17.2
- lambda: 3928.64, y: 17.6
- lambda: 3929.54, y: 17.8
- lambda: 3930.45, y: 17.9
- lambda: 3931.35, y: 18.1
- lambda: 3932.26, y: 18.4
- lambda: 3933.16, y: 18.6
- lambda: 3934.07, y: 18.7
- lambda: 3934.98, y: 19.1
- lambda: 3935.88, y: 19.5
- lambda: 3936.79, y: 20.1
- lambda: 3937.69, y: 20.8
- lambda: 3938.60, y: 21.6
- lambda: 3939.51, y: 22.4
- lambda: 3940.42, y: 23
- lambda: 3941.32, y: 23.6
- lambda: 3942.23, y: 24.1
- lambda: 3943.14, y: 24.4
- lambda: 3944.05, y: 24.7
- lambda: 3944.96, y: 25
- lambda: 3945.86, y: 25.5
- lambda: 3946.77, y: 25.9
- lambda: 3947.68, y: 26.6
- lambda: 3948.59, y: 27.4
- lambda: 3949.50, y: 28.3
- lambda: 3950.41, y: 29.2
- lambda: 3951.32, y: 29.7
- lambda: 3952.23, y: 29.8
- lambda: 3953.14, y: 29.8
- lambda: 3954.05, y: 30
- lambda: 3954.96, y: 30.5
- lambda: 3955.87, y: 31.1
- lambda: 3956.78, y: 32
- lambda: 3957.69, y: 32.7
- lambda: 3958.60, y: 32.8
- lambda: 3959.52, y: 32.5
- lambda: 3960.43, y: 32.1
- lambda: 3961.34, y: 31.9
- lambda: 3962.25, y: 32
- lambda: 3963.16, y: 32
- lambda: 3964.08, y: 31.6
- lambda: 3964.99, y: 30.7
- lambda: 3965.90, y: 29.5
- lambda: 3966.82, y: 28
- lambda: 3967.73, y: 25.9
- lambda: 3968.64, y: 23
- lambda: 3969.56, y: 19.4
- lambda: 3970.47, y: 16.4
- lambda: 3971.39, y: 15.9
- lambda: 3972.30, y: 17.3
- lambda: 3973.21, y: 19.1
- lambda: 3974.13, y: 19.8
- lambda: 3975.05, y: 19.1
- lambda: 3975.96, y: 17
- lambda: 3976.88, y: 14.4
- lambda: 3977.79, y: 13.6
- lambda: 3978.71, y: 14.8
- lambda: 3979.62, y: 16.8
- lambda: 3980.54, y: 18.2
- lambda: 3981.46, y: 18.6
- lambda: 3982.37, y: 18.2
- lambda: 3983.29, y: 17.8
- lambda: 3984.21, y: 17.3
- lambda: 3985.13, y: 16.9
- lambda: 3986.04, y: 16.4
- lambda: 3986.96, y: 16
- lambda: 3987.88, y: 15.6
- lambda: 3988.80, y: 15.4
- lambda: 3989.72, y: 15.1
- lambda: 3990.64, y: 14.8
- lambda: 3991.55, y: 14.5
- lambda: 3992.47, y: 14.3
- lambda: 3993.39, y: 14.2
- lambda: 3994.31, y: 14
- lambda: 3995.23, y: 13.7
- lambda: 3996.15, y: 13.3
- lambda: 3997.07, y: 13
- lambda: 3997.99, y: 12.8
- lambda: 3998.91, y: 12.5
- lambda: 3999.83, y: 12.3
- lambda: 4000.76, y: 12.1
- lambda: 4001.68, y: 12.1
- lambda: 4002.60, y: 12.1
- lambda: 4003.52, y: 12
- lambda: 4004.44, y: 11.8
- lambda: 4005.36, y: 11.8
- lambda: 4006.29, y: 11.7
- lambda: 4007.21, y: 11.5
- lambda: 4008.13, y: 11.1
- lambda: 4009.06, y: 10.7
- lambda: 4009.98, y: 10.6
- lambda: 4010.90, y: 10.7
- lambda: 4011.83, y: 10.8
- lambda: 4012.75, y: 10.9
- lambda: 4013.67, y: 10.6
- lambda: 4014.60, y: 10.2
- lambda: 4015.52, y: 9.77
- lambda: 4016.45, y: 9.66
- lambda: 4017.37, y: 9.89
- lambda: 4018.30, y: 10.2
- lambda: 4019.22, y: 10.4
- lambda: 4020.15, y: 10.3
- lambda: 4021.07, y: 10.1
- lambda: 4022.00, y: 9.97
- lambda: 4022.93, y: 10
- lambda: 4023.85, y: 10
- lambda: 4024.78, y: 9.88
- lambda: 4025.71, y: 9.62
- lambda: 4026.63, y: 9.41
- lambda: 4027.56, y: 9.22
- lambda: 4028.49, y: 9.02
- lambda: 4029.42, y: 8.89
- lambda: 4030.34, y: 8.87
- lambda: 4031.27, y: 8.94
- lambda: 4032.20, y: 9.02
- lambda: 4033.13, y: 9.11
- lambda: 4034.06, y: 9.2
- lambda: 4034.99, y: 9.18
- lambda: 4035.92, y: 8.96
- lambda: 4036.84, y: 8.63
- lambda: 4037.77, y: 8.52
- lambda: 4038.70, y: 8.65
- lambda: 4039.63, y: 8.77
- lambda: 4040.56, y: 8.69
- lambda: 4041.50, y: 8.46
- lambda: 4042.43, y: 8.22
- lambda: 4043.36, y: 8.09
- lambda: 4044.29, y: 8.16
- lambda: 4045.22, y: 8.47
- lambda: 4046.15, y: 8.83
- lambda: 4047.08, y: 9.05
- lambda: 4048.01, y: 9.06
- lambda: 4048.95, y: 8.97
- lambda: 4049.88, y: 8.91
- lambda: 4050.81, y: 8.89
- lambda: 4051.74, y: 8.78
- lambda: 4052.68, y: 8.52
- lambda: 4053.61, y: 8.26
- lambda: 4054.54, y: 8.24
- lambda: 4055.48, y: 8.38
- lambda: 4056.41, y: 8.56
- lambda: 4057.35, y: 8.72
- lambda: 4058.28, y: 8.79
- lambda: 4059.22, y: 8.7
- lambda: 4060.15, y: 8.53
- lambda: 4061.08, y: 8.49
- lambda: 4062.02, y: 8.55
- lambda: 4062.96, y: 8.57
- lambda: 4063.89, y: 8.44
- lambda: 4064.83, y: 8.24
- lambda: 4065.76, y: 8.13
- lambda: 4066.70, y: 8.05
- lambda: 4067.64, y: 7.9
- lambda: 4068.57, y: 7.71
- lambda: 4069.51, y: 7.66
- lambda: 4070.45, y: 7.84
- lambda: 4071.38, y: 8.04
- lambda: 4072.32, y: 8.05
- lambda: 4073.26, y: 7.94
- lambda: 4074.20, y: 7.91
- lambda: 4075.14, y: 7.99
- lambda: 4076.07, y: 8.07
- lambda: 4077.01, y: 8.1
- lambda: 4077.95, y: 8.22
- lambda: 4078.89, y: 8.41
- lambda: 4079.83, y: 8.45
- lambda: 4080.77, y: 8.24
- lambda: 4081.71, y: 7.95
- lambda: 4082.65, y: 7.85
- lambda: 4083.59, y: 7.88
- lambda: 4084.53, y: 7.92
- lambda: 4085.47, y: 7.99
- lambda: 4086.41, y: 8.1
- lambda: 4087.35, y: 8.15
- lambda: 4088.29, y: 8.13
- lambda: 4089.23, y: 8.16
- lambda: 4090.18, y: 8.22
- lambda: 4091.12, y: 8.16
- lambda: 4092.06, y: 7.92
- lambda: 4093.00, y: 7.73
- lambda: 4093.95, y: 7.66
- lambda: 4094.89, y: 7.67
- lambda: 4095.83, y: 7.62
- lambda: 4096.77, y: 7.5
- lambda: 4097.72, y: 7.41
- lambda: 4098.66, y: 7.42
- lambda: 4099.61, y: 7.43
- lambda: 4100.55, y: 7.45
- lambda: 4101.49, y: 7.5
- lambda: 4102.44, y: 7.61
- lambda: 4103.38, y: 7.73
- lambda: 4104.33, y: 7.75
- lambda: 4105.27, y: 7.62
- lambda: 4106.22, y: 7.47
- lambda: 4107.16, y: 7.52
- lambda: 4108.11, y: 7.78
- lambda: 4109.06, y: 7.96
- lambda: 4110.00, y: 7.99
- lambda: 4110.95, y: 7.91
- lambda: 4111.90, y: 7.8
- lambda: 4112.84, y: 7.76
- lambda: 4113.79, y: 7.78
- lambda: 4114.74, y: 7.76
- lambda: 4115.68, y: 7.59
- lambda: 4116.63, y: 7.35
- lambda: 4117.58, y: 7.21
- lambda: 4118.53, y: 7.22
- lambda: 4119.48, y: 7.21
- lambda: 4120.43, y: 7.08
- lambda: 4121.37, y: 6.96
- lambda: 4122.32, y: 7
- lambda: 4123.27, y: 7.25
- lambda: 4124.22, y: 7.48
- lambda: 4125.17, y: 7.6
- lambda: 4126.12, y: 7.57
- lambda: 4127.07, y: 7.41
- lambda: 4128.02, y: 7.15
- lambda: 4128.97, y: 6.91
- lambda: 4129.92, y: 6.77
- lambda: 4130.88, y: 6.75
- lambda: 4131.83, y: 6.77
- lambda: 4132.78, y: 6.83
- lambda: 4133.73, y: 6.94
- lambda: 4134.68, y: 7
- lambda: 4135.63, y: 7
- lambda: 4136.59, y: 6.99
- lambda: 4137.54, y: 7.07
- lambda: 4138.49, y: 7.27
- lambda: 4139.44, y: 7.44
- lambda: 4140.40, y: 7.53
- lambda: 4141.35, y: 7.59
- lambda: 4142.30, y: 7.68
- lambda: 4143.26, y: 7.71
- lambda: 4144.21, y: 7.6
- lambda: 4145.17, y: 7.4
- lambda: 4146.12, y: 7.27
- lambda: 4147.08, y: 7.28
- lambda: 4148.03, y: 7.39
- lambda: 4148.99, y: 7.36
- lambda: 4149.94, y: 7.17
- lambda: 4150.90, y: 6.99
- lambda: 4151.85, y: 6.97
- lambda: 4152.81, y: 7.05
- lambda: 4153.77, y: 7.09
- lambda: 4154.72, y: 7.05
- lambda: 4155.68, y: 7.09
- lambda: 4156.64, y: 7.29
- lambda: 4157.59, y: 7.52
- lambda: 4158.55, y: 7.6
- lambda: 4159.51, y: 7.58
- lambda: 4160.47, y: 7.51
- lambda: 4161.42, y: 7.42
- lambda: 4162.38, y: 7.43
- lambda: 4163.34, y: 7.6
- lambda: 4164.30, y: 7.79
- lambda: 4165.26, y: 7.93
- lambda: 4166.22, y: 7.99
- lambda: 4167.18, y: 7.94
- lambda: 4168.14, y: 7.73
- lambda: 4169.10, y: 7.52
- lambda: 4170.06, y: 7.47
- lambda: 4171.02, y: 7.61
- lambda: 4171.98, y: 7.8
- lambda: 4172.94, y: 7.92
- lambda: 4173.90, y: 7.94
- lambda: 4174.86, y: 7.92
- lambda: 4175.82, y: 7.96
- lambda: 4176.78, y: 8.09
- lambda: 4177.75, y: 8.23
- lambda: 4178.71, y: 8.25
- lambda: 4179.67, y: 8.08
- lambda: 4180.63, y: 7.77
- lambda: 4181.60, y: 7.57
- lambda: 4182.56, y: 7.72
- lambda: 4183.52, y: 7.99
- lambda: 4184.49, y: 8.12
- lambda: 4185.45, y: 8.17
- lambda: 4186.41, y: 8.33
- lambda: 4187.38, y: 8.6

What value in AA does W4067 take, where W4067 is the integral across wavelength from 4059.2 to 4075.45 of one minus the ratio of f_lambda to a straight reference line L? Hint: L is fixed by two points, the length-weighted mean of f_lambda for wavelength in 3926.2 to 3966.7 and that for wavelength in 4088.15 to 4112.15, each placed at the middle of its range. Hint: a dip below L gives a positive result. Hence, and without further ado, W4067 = 4.8 AA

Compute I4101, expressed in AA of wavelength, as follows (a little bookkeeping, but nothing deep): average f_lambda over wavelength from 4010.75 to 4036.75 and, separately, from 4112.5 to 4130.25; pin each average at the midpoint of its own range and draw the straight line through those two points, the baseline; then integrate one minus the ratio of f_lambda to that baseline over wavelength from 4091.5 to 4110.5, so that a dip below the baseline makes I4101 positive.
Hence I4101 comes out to 0.43 AA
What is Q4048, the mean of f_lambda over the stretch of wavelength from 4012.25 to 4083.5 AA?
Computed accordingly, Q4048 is 8.81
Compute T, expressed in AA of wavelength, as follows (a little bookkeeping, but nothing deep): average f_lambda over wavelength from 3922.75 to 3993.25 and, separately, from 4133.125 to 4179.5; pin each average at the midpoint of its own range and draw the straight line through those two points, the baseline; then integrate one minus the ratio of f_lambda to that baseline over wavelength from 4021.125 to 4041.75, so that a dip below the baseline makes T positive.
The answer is 9.2 AA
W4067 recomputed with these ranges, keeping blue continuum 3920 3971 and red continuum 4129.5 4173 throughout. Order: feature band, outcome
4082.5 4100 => 6.2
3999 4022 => 9.5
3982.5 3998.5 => 4.2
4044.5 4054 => 4.2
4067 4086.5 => 7.8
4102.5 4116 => 3.8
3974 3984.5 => 2.1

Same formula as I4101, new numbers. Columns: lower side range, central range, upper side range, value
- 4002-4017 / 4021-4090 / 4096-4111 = 5.69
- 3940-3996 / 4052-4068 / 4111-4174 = 6.78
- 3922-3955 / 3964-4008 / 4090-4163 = 4.76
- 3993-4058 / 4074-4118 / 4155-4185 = 5.41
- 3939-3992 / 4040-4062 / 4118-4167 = 9.85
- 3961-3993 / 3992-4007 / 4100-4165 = 4.45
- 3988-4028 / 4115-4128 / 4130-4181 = 1.73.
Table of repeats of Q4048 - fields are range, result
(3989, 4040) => 10.9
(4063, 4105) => 7.92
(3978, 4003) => 14.9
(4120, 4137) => 7.08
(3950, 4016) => 18.9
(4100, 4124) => 7.53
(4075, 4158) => 7.53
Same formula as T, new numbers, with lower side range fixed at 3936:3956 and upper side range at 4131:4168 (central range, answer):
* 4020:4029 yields 4.3 AA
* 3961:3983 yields 1.8 AA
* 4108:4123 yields 4.2 AA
